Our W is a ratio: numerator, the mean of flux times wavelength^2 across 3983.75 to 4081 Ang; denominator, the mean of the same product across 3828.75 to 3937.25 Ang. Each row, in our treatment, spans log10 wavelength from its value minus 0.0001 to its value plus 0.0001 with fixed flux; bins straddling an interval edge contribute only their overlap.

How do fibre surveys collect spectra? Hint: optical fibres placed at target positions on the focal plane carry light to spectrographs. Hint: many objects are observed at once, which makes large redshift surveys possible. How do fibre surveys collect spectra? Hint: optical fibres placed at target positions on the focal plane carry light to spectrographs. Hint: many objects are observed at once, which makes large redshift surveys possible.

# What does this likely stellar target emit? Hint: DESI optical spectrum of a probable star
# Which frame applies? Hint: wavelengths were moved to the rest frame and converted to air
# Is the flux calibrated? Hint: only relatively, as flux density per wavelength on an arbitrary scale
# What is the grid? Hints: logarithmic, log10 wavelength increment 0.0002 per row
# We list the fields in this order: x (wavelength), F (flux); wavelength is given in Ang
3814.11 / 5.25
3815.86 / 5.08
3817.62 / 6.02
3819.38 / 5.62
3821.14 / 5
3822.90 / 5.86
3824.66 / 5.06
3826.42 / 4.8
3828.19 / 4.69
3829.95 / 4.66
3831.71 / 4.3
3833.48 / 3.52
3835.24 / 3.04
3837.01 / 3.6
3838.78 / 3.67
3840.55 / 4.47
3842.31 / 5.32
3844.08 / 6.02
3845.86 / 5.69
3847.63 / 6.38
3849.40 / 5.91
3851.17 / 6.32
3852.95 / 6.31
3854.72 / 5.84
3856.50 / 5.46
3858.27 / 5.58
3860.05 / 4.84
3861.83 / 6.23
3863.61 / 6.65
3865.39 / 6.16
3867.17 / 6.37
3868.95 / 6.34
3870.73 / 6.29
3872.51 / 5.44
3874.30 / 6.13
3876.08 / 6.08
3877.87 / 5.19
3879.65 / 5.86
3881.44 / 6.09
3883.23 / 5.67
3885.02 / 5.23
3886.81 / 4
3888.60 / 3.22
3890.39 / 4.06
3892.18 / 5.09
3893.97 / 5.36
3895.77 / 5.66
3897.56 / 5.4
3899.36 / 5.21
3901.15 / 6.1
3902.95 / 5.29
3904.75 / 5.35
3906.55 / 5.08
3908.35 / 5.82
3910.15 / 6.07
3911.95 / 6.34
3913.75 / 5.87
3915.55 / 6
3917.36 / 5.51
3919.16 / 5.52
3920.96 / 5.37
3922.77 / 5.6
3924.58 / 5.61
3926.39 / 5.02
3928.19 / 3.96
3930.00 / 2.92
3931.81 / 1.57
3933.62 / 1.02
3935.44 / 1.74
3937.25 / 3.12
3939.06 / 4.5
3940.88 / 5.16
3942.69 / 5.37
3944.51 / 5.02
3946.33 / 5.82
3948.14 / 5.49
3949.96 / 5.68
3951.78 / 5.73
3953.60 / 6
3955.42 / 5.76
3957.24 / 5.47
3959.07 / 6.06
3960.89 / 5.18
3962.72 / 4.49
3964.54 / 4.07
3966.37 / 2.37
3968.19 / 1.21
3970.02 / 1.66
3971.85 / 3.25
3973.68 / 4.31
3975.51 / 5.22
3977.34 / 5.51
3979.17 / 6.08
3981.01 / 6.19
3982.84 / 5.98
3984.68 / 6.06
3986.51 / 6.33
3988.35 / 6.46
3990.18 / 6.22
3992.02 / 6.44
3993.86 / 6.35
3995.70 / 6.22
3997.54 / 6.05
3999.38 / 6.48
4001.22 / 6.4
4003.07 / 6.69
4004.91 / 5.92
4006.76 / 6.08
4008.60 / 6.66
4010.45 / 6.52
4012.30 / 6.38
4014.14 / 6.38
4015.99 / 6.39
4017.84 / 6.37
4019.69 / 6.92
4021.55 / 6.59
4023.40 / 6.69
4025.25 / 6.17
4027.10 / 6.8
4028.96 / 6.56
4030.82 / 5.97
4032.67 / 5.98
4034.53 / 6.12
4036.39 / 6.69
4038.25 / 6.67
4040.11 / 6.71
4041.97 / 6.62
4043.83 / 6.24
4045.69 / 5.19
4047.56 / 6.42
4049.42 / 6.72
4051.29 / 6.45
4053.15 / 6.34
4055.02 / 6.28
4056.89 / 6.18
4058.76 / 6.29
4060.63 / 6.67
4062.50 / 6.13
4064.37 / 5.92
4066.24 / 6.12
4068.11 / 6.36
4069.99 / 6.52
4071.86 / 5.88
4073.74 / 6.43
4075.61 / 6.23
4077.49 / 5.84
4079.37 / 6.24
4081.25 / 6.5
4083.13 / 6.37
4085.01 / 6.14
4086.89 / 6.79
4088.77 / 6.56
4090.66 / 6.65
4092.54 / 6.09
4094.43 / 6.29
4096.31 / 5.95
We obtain 1.34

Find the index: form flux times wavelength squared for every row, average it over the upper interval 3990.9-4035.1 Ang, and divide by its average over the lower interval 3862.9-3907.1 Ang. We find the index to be 1.2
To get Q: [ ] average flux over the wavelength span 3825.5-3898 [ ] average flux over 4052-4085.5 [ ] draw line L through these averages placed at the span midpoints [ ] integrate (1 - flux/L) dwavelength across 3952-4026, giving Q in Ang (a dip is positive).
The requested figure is 3.1 Ang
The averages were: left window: 5.29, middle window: 5.64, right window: 6.25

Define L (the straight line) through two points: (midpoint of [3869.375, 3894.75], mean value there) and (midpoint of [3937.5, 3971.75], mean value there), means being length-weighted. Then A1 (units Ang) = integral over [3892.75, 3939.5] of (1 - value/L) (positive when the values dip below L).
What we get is 1.9 Ang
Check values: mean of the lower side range 5.28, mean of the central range 4.81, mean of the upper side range 4.66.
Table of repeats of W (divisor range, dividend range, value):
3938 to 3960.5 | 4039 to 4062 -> 1.22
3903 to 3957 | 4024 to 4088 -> 1.37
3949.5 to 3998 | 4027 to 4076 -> 1.26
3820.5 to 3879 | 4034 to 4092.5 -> 1.31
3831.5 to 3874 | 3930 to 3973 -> 0.80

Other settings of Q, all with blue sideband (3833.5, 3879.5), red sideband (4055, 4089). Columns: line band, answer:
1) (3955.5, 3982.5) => 6.8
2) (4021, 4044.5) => -1.1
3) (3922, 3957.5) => 8.1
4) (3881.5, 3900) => 2.4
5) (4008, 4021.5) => -1.0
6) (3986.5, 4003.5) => -1.0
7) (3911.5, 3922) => 0.0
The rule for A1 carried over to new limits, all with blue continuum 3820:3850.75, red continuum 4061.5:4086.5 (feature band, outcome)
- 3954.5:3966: 1.1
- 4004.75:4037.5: -2.7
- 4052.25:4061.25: -0.3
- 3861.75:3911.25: -3.9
